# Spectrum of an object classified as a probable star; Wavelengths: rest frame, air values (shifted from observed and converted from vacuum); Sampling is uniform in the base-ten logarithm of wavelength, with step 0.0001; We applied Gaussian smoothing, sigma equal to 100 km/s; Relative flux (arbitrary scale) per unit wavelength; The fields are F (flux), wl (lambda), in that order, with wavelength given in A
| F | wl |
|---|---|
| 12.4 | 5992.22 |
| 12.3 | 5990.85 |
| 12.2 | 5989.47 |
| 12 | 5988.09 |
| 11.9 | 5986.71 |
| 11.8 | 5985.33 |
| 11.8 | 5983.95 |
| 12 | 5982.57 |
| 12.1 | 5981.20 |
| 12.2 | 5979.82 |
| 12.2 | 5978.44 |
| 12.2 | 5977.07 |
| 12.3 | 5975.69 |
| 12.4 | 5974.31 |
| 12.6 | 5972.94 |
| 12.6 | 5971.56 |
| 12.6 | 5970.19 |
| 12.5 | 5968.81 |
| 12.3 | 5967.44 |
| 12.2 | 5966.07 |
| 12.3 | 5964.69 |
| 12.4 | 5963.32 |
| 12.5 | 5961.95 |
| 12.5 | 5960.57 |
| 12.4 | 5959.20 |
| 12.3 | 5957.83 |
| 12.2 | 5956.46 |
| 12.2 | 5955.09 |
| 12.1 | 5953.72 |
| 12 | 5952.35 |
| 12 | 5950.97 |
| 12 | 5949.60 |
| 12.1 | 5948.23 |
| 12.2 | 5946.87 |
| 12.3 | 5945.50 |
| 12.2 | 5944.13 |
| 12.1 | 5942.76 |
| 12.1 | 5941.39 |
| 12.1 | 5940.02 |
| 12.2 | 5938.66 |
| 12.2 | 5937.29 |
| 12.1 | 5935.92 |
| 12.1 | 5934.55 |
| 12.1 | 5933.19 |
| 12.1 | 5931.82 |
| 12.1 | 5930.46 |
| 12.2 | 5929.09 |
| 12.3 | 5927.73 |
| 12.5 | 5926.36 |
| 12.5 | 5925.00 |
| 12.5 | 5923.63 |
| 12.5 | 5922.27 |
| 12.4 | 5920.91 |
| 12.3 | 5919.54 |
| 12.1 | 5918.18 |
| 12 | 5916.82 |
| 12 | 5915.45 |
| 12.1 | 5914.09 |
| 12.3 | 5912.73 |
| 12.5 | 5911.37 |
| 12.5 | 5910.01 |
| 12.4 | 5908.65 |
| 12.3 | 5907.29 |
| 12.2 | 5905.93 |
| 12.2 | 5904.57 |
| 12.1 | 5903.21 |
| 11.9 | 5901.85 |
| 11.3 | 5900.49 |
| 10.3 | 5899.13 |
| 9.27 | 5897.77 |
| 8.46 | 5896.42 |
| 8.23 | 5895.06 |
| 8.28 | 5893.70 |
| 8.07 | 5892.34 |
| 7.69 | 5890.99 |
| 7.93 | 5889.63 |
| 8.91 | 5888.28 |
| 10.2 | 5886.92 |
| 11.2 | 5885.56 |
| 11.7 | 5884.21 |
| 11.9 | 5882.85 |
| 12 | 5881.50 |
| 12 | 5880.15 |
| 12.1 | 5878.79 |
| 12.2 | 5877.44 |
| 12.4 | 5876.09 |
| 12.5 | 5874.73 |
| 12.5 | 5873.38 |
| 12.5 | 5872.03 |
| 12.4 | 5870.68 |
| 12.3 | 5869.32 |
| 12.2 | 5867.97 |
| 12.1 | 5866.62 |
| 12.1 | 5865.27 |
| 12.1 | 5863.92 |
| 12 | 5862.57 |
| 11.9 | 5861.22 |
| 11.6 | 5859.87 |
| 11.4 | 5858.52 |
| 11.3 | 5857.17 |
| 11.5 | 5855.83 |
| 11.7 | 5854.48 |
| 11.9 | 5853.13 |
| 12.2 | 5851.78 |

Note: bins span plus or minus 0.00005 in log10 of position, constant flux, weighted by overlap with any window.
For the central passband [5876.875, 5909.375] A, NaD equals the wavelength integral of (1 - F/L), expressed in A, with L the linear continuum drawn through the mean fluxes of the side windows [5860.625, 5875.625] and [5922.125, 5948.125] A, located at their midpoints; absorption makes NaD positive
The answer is 4.29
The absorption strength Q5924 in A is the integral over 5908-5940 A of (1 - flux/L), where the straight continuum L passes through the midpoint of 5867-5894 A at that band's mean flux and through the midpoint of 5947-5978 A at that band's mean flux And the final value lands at -1.42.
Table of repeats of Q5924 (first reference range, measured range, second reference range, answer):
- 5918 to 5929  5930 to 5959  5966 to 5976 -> 0.7 A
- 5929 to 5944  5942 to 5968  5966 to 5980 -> 0.1 A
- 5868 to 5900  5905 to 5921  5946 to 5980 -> -1.4 A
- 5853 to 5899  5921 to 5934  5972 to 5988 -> -0.8 A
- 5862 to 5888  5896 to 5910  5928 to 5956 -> 0.8 A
